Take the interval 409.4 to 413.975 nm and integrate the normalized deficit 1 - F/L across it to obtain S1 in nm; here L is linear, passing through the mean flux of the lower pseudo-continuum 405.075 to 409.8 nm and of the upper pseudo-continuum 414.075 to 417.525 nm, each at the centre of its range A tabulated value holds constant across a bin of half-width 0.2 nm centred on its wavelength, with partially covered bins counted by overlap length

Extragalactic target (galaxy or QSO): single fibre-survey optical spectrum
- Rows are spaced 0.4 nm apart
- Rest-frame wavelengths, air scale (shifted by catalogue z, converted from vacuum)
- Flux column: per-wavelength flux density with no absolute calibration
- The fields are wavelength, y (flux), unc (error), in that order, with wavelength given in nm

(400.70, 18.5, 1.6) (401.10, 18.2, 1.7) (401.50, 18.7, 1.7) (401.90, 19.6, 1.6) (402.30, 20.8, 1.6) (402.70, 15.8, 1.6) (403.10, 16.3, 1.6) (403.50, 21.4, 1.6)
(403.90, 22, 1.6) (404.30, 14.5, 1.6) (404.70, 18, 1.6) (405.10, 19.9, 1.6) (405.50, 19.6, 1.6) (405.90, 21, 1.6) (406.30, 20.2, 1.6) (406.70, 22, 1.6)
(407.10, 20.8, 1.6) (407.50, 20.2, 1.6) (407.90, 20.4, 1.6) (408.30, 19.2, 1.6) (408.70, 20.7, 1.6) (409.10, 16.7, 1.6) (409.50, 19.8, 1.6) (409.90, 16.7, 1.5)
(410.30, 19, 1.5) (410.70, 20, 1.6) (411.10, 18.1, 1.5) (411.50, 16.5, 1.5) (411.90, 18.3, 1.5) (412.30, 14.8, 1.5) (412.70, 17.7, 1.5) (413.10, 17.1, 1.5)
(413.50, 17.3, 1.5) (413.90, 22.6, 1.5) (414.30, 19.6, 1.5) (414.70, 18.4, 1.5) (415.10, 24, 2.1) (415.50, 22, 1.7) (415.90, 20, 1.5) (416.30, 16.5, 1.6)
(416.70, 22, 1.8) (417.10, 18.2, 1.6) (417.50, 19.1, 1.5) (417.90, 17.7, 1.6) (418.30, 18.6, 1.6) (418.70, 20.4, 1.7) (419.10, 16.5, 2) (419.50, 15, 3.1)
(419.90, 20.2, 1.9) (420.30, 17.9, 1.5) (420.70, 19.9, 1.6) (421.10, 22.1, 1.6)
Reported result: 0.459 nm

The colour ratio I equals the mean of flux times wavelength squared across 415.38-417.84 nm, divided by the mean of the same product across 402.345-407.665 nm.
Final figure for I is 1.1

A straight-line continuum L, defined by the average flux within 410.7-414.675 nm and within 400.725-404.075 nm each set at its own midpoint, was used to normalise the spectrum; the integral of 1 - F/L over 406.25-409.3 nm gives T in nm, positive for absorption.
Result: -0.24 nm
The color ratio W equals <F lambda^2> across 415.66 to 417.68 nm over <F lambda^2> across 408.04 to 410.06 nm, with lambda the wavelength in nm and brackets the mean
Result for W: 1.07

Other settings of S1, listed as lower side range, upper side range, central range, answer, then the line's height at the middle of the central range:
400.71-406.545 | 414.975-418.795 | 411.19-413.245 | 0.27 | 19.5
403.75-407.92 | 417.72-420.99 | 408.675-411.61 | 0.15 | 19.4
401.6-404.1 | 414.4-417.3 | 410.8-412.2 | 0.16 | 19.9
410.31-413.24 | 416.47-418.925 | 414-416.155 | -0.26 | 18.5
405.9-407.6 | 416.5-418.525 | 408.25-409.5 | 0.09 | 20.5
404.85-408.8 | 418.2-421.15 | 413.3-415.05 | -0.04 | 19.4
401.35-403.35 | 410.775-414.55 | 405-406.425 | -0.15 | 18.2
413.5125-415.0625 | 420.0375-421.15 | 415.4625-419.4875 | 0.24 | 20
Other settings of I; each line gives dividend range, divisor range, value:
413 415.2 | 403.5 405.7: 1.09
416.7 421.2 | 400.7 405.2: 1.09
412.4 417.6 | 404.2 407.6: 1.03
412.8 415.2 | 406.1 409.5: 1.01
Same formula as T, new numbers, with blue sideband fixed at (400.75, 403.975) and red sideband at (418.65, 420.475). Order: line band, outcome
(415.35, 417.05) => -0.18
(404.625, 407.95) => -0.29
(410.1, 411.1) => -0.04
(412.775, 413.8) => 0.02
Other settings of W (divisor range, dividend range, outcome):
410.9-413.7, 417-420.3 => 1.10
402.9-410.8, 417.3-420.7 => 1.00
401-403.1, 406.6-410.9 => 1.10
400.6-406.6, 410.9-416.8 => 1.05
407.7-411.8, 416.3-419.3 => 1.04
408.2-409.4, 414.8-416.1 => 1.19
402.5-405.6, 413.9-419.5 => 1.12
